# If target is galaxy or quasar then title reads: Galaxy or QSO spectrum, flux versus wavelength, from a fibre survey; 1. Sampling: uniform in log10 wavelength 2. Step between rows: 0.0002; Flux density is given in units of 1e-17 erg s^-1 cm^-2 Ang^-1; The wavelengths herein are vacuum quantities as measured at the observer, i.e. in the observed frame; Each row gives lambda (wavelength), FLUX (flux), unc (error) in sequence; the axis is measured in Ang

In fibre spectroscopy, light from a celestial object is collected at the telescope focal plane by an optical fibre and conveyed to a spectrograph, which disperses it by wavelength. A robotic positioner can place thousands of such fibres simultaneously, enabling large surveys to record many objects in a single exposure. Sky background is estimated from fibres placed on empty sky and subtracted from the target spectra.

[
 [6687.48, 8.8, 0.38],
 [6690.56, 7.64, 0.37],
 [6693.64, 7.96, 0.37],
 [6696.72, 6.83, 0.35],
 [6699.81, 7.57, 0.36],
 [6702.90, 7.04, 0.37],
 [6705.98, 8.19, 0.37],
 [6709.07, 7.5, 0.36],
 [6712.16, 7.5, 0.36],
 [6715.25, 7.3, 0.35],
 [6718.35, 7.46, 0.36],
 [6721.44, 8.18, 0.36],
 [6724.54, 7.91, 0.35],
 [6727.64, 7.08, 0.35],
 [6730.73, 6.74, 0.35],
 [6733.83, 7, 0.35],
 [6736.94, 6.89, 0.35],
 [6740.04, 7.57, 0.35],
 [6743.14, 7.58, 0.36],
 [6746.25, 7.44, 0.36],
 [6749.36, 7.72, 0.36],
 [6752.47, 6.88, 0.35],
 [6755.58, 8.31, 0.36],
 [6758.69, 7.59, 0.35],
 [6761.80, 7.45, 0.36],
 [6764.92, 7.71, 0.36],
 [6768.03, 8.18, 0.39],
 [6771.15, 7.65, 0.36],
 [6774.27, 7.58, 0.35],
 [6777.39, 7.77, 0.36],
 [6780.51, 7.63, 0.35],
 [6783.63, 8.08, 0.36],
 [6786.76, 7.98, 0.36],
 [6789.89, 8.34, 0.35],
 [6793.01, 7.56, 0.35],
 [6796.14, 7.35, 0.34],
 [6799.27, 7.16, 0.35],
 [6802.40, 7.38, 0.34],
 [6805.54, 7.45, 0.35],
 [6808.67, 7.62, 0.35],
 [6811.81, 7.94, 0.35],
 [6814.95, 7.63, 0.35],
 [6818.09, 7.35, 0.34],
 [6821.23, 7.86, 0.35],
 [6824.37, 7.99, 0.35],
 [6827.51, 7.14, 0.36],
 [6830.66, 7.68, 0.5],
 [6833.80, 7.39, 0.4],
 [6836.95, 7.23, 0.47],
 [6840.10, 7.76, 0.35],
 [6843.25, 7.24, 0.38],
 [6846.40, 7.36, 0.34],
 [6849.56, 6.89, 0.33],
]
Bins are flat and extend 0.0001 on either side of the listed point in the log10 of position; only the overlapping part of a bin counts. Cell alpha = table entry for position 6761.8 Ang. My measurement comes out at 7.45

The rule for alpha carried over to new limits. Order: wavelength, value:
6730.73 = 6.74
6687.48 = 8.8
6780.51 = 7.63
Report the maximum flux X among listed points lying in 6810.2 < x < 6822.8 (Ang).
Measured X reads 7.94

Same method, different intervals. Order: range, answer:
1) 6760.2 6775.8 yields 8.18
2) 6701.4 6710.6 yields 8.19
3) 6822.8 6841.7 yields 7.99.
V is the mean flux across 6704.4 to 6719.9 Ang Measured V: 7.59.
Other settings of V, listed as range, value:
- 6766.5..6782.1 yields 7.76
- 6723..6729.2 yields 7.5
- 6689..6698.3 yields 7.48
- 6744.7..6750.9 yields 7.58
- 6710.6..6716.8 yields 7.4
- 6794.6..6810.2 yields 7.39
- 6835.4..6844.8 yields 7.41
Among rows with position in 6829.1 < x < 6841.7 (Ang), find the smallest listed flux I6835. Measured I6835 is 7.23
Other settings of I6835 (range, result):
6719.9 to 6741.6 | 6.74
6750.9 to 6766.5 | 6.88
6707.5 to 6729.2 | 7.08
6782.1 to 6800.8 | 7.16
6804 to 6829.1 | 7.14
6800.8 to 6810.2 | 7.38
